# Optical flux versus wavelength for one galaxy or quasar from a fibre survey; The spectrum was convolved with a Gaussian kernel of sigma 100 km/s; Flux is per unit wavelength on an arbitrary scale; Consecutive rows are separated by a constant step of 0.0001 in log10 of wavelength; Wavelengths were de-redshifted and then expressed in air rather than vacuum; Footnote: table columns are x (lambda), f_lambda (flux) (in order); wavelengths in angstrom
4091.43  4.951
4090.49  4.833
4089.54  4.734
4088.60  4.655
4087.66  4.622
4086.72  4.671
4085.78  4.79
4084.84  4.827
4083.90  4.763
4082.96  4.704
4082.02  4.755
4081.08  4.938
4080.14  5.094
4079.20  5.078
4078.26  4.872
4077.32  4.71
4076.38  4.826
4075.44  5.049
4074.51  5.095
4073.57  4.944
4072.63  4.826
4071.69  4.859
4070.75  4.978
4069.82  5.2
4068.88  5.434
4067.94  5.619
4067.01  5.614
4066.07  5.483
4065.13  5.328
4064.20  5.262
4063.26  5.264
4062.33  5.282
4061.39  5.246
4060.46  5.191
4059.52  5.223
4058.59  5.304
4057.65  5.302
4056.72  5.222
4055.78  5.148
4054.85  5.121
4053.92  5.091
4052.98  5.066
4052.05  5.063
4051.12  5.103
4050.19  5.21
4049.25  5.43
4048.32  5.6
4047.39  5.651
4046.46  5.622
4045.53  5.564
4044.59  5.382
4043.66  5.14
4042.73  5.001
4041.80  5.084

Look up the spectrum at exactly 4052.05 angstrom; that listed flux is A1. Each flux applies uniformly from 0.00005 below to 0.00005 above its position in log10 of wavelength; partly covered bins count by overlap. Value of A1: 5.063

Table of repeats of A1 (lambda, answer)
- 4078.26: 4.872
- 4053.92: 5.091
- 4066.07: 5.483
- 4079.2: 5.078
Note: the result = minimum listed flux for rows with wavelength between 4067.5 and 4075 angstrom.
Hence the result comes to 4.826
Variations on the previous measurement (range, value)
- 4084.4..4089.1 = 4.622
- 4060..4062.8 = 5.191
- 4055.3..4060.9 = 5.148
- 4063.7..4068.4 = 5.262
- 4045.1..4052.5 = 5.063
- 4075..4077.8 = 4.71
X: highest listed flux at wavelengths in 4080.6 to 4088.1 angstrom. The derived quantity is 4.938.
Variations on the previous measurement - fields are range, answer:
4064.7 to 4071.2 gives 5.619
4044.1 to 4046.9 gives 5.622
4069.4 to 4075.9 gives 5.2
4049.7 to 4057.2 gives 5.222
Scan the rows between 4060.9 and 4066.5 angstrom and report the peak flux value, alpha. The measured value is 5.483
